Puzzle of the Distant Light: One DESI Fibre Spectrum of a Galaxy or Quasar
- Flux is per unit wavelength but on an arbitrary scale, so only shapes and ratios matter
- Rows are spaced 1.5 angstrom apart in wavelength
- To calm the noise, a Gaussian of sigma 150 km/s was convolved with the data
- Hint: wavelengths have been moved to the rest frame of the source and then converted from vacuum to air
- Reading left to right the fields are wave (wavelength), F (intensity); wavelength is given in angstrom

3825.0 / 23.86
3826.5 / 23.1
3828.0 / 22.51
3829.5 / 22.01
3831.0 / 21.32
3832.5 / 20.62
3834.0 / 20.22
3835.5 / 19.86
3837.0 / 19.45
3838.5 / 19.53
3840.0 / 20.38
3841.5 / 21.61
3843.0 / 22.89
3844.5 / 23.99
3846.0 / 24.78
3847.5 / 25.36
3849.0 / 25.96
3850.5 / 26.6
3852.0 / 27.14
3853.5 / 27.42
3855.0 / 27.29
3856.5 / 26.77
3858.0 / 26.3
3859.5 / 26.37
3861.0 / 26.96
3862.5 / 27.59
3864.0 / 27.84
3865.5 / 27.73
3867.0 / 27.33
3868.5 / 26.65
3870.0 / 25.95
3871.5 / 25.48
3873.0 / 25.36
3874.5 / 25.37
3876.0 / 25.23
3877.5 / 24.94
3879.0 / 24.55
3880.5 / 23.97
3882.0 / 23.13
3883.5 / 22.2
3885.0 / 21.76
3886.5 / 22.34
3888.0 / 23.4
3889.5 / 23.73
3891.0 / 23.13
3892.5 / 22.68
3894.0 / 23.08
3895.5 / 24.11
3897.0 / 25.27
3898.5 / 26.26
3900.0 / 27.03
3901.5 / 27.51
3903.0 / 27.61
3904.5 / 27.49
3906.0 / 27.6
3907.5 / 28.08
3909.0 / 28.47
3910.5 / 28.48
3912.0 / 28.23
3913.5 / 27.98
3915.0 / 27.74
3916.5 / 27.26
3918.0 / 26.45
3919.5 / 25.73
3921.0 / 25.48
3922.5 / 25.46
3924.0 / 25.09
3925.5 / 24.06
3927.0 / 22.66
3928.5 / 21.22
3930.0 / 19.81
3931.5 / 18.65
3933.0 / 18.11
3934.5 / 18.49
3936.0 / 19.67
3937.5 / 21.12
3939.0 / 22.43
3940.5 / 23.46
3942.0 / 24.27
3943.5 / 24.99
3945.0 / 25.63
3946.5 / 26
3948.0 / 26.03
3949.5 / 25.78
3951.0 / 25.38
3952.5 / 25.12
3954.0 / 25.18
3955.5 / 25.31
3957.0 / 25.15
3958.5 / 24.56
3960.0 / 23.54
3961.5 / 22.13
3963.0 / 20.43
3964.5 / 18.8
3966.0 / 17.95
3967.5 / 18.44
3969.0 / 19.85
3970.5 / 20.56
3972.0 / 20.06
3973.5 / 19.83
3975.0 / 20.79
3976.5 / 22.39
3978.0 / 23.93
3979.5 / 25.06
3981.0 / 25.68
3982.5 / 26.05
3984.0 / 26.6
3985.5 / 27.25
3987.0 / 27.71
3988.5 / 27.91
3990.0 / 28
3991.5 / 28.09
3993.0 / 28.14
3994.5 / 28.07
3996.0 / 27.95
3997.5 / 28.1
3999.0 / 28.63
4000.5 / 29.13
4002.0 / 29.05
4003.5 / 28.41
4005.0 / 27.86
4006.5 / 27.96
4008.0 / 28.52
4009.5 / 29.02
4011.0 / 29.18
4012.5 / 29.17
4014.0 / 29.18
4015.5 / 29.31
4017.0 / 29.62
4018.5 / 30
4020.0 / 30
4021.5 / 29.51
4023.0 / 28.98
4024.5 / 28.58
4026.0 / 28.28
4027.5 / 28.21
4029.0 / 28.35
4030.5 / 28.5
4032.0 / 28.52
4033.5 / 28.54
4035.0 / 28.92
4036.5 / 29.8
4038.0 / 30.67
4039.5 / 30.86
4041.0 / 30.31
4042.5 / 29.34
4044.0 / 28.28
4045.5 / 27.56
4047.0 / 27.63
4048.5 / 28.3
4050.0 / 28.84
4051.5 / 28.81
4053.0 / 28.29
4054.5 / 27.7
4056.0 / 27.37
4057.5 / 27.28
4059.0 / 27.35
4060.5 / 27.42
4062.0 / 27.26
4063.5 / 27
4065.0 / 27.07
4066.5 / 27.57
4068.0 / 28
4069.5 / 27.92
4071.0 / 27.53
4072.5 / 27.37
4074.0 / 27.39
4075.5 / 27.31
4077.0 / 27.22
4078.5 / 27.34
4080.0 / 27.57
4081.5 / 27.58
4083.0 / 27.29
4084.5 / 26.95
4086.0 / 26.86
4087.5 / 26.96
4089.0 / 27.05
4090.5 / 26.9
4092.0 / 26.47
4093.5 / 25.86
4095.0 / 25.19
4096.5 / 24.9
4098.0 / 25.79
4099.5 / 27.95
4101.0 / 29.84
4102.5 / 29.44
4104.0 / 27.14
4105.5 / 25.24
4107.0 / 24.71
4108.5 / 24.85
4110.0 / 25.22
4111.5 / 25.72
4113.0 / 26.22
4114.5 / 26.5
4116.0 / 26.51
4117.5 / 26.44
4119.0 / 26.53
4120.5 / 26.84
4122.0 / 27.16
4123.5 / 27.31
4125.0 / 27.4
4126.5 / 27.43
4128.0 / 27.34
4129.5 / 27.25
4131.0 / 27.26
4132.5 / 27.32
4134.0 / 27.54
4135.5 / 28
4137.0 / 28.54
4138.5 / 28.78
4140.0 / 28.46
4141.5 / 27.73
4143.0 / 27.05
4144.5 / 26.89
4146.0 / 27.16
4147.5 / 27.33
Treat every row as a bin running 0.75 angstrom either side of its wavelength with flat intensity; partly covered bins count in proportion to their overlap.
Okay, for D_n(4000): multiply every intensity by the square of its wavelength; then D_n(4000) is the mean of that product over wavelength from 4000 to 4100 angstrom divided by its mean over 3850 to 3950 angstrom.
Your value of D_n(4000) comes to 1.2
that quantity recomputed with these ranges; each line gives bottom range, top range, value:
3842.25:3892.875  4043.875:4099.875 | 1.20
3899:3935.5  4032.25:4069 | 1.20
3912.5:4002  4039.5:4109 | 1.20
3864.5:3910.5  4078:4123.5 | 1.17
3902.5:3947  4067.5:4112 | 1.19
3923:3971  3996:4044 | 1.34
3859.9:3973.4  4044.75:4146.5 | 1.23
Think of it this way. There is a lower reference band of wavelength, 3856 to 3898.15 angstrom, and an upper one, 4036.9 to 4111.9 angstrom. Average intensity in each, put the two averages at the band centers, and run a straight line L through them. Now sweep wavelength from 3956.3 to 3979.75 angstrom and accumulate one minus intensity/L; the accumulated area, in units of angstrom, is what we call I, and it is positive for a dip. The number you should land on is 4.2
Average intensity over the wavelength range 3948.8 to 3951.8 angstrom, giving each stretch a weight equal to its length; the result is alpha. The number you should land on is 25.6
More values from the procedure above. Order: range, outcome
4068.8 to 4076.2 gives 27.5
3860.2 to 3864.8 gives 27.5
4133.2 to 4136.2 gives 27.8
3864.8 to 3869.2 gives 27.2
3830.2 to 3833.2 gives 21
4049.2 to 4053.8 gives 28.6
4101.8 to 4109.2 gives 26.3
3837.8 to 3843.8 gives 21.1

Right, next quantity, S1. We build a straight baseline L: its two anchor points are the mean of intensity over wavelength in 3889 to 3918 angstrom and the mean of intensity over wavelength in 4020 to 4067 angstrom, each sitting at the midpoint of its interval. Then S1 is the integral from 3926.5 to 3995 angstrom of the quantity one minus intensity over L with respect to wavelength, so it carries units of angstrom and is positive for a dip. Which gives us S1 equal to 9.8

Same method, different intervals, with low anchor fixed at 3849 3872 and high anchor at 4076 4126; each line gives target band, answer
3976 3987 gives 0.5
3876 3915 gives 2.2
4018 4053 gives -2.9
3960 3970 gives 2.6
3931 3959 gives 3.5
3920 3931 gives 1.4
